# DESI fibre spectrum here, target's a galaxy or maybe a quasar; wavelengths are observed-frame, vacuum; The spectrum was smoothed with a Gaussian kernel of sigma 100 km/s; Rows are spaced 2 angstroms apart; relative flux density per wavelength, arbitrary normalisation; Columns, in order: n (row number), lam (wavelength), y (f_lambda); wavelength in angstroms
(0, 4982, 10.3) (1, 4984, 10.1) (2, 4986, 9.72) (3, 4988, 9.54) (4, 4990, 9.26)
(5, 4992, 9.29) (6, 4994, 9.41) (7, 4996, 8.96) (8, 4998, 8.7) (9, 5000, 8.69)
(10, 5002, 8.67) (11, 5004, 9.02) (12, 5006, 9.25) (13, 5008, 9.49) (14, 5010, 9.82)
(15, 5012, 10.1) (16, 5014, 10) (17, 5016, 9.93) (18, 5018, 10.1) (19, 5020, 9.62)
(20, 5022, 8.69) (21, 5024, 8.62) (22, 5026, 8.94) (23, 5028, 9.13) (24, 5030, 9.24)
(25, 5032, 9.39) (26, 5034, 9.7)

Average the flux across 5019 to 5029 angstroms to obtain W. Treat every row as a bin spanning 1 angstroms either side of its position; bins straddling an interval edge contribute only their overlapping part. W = 9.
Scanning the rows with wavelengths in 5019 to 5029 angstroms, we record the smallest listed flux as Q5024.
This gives 8.62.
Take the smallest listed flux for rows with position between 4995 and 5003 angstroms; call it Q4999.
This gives 8.67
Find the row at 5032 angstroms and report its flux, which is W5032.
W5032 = 9.39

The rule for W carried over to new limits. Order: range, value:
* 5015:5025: 9.39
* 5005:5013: 9.67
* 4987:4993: 9.36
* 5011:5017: 10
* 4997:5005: 8.77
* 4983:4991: 9.65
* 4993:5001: 8.94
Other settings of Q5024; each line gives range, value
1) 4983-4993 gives 9.26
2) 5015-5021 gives 9.62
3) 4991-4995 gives 9.29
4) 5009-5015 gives 9.82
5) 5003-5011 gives 9.02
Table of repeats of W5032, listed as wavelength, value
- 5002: 8.67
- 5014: 10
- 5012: 10.1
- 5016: 9.93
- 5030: 9.24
